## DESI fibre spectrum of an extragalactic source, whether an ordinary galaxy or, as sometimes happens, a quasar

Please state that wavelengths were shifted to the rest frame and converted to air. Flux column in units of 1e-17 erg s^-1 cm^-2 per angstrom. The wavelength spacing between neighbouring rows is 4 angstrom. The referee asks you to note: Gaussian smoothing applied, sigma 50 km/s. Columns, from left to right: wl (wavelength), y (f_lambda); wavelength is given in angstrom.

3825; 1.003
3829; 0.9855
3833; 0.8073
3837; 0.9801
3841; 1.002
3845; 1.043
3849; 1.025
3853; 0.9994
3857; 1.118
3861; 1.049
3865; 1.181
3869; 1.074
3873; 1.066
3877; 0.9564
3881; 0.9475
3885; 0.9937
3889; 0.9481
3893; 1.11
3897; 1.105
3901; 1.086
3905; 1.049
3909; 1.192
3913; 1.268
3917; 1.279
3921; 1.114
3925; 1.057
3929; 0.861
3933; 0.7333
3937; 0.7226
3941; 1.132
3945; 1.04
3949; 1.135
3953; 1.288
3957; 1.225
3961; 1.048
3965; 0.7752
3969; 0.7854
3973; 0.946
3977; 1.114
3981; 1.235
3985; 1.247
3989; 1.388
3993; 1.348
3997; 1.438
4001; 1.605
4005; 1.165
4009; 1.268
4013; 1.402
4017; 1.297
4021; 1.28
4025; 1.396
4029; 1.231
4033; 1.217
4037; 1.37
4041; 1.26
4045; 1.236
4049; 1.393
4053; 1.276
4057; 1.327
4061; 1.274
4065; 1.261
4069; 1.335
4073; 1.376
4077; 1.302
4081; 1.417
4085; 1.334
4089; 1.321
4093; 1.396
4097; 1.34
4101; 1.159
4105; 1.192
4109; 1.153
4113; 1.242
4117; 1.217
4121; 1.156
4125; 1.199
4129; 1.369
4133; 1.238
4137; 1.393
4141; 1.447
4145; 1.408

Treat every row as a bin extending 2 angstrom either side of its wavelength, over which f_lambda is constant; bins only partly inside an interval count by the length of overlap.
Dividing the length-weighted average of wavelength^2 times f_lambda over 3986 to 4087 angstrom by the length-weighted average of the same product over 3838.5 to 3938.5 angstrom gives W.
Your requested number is 1.37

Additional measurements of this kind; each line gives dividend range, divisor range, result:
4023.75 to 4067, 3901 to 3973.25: 1.31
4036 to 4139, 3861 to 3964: 1.33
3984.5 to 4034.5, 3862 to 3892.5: 1.39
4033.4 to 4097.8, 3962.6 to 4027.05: 1.11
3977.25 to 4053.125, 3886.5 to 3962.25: 1.28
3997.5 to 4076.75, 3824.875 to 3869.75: 1.42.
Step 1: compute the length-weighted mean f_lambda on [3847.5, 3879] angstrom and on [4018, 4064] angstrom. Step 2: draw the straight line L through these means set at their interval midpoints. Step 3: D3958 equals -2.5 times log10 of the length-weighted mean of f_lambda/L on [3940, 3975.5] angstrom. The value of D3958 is 0.14 mag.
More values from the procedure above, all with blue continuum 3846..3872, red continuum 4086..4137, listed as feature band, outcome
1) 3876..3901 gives 0.08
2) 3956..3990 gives 0.08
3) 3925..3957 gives 0.13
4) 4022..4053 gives -0.08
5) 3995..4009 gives -0.18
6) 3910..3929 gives -0.03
